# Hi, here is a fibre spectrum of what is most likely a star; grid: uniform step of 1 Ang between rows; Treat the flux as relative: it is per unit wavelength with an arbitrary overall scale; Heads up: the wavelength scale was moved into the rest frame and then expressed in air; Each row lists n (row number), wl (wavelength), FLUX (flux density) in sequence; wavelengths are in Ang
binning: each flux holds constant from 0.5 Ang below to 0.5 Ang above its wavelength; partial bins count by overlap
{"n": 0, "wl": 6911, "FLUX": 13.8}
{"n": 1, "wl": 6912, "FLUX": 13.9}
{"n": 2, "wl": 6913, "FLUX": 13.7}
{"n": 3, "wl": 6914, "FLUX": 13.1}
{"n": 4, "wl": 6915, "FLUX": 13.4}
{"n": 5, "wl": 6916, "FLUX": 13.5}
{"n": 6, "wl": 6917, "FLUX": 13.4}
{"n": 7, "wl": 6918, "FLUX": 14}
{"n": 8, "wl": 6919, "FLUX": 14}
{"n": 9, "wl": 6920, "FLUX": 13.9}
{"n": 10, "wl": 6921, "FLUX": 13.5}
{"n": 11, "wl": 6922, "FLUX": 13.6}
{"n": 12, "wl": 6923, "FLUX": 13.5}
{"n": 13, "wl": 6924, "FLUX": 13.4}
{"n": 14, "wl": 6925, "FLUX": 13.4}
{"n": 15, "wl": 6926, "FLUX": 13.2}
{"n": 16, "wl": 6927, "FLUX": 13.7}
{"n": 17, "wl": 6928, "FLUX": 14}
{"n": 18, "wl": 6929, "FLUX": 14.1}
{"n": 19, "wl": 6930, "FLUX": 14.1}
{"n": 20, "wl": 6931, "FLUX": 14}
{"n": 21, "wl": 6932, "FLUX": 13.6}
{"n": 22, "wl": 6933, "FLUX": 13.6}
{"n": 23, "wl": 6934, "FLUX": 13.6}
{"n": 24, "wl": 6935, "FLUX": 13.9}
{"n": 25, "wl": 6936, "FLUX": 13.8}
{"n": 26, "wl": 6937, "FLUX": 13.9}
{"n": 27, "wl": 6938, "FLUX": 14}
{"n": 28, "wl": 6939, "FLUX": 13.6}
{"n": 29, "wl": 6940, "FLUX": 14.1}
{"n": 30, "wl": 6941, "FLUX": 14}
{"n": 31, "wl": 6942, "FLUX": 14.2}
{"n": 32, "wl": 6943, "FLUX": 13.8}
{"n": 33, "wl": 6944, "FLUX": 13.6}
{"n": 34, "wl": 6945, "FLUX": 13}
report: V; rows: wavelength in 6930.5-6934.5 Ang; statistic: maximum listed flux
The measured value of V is 14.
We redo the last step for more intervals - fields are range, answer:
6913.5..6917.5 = 13.5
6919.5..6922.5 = 13.9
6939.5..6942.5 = 14.2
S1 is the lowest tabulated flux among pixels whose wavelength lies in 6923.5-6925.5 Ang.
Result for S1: 13.4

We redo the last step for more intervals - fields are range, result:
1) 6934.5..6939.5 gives 13.6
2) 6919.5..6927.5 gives 13.2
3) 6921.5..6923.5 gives 13.5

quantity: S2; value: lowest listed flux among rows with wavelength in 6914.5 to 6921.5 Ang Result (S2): 13.4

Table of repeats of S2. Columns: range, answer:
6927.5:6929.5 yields 14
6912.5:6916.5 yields 13.1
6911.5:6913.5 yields 13.7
